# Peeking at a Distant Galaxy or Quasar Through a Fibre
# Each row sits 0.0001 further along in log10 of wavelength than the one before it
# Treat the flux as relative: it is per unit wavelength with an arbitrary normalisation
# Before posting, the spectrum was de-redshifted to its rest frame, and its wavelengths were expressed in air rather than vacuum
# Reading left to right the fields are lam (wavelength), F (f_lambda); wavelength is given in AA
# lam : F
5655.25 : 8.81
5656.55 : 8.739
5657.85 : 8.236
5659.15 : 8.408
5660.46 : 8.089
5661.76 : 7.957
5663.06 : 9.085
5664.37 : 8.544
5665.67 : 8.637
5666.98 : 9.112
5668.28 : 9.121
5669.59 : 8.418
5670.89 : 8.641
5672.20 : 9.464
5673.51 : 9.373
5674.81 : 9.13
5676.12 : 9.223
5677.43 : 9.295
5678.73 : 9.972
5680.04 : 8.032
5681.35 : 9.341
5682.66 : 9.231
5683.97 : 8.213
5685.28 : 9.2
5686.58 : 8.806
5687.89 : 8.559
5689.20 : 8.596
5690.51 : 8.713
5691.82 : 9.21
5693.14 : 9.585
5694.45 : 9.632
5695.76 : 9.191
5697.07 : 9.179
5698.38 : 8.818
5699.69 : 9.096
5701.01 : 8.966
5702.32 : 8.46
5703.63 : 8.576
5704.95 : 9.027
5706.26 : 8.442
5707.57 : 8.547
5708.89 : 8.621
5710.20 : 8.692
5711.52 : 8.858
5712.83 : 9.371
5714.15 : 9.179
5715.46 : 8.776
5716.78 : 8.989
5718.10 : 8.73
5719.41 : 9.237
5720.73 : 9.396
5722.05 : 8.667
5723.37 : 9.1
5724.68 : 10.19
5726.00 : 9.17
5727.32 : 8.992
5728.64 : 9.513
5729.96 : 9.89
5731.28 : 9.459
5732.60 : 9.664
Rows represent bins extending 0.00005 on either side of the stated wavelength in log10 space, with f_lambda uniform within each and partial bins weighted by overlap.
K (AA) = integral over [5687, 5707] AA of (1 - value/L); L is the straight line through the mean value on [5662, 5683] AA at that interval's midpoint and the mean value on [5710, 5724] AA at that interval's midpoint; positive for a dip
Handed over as 0.2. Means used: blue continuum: 9.01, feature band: 8.93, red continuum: 9.01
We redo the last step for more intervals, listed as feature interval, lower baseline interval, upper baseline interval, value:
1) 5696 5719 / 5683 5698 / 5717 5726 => 0.65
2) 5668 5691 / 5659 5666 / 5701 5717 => -1.04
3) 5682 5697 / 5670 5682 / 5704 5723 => 0.09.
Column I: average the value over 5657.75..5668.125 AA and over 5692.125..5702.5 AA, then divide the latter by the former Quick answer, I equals 1.1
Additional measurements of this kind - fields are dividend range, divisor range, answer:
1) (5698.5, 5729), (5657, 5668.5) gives 1.05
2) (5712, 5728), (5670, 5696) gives 1.01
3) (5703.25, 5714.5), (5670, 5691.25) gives 0.98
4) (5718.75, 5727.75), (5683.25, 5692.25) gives 1.06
